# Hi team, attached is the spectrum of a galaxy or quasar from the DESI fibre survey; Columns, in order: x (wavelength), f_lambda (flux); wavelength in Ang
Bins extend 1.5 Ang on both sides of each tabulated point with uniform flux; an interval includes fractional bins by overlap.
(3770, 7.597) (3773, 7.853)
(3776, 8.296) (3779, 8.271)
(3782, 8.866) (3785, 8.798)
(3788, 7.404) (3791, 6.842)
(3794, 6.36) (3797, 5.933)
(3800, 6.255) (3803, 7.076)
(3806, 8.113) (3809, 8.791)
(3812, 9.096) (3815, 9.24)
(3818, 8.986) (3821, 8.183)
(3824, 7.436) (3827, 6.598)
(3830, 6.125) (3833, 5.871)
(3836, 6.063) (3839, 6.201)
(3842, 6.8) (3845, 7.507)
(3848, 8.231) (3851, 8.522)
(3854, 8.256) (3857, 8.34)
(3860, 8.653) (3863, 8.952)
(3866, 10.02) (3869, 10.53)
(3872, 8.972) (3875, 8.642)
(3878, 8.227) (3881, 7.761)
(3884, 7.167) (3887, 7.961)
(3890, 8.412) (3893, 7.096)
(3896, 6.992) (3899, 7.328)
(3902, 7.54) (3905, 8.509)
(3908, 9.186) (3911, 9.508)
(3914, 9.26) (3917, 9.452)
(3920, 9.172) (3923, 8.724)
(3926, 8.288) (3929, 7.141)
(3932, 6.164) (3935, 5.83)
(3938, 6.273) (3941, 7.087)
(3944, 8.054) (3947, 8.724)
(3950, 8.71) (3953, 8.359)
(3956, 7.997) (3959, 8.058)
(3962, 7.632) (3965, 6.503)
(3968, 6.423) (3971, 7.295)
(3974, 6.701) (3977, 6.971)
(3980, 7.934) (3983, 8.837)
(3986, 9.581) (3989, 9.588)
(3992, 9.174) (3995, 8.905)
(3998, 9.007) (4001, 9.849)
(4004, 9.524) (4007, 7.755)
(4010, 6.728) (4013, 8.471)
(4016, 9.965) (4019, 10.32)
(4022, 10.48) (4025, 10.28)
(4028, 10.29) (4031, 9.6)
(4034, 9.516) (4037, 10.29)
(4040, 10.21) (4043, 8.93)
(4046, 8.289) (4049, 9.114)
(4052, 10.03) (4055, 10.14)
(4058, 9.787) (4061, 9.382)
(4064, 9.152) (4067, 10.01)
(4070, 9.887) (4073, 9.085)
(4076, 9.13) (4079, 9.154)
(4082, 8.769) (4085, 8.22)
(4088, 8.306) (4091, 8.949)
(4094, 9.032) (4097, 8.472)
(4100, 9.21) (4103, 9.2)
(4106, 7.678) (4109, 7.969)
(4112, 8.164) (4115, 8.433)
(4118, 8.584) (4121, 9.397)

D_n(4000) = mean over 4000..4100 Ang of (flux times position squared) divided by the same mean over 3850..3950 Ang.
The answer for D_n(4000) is 1.22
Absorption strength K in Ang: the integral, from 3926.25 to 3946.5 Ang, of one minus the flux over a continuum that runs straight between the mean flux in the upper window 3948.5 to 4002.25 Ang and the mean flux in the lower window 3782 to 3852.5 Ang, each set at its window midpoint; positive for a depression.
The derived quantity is 2.67 Ang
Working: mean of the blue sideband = 7.44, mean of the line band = 6.95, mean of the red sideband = 8.19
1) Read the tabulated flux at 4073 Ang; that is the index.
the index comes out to 9.085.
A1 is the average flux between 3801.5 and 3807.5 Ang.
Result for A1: 7.59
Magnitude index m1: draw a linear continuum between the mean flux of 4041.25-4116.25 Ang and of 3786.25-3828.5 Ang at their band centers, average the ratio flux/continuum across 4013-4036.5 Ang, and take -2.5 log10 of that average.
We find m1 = -0.15 mag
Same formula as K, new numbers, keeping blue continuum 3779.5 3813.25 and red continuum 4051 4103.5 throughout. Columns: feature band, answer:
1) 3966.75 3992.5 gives 1.9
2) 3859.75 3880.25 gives -2.8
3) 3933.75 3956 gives 2.2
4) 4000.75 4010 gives 0.3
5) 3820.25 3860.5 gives 2.9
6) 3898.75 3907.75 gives 0.2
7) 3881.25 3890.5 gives 0.4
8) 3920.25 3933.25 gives 0.9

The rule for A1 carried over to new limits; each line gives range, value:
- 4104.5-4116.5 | 8.06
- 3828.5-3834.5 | 6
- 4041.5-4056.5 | 9.3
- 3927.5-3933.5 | 6.65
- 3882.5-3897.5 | 7.53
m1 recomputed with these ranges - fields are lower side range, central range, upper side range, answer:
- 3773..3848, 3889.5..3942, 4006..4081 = 0.06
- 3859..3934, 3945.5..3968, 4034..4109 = 0.10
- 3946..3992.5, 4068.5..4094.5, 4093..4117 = -0.07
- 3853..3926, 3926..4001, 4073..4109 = 0.10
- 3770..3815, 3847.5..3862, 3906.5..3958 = -0.07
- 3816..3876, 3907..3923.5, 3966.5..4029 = -0.12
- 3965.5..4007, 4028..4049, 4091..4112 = -0.13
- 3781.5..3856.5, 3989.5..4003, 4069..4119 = -0.12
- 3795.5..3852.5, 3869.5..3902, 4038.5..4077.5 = 0.00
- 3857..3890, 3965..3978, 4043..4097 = 0.29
